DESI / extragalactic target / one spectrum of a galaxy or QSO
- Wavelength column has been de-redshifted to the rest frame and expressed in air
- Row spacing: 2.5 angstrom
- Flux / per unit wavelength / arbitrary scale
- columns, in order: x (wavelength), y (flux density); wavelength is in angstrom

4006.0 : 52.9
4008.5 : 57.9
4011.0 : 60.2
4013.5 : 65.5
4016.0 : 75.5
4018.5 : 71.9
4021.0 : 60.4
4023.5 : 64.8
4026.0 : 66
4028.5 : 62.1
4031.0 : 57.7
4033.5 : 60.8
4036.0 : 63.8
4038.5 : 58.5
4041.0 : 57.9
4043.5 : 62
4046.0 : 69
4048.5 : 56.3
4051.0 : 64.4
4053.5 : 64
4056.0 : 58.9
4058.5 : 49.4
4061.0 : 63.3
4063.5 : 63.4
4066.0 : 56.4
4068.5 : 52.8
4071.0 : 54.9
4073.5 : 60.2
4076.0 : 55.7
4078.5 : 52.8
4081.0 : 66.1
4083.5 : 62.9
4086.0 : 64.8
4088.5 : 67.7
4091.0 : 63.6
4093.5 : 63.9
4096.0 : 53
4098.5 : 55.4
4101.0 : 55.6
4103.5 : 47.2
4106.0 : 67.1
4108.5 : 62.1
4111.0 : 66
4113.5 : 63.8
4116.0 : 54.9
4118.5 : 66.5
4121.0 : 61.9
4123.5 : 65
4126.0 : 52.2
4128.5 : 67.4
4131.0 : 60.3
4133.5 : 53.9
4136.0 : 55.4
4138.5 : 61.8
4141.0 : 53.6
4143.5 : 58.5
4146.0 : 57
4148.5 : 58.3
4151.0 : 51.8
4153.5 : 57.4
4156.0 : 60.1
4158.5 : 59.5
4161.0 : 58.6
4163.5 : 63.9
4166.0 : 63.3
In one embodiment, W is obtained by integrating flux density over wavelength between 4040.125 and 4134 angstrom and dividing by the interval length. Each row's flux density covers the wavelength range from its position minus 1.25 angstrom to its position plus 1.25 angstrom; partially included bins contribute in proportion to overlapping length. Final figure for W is 60.1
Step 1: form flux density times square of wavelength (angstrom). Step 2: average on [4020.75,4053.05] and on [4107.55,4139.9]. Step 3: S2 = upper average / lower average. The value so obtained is 1.0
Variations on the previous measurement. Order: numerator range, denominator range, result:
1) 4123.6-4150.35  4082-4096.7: 0.94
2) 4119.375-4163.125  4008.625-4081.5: 1.01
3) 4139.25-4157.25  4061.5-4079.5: 1.04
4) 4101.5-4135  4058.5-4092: 1.03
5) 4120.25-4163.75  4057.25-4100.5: 1.02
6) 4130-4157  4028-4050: 0.99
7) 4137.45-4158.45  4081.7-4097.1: 0.94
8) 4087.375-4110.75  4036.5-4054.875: 0.99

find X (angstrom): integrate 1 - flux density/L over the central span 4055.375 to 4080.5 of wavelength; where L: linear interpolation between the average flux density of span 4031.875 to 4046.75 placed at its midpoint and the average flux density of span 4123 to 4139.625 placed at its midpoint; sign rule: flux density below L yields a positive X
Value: 1.6 angstrom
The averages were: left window 61.7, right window 59.2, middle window 57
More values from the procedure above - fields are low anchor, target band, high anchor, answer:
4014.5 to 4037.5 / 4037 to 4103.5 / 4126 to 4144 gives 2.8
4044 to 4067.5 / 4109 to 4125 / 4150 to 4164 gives -1.0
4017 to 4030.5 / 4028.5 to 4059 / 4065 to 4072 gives -0.2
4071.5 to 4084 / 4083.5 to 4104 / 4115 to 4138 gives -0.1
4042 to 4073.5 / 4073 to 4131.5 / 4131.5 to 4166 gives -1.9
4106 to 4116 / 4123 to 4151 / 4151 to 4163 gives 1.2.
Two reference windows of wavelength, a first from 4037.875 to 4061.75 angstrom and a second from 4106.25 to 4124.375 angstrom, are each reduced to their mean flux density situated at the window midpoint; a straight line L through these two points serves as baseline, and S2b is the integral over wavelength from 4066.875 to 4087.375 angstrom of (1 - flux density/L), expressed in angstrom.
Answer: 0.91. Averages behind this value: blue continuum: 60.4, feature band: 58.8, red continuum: 63.1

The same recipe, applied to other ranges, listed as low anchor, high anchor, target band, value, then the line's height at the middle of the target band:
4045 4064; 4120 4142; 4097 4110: 0.47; 59.7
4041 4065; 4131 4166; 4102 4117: -0.25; 59.2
